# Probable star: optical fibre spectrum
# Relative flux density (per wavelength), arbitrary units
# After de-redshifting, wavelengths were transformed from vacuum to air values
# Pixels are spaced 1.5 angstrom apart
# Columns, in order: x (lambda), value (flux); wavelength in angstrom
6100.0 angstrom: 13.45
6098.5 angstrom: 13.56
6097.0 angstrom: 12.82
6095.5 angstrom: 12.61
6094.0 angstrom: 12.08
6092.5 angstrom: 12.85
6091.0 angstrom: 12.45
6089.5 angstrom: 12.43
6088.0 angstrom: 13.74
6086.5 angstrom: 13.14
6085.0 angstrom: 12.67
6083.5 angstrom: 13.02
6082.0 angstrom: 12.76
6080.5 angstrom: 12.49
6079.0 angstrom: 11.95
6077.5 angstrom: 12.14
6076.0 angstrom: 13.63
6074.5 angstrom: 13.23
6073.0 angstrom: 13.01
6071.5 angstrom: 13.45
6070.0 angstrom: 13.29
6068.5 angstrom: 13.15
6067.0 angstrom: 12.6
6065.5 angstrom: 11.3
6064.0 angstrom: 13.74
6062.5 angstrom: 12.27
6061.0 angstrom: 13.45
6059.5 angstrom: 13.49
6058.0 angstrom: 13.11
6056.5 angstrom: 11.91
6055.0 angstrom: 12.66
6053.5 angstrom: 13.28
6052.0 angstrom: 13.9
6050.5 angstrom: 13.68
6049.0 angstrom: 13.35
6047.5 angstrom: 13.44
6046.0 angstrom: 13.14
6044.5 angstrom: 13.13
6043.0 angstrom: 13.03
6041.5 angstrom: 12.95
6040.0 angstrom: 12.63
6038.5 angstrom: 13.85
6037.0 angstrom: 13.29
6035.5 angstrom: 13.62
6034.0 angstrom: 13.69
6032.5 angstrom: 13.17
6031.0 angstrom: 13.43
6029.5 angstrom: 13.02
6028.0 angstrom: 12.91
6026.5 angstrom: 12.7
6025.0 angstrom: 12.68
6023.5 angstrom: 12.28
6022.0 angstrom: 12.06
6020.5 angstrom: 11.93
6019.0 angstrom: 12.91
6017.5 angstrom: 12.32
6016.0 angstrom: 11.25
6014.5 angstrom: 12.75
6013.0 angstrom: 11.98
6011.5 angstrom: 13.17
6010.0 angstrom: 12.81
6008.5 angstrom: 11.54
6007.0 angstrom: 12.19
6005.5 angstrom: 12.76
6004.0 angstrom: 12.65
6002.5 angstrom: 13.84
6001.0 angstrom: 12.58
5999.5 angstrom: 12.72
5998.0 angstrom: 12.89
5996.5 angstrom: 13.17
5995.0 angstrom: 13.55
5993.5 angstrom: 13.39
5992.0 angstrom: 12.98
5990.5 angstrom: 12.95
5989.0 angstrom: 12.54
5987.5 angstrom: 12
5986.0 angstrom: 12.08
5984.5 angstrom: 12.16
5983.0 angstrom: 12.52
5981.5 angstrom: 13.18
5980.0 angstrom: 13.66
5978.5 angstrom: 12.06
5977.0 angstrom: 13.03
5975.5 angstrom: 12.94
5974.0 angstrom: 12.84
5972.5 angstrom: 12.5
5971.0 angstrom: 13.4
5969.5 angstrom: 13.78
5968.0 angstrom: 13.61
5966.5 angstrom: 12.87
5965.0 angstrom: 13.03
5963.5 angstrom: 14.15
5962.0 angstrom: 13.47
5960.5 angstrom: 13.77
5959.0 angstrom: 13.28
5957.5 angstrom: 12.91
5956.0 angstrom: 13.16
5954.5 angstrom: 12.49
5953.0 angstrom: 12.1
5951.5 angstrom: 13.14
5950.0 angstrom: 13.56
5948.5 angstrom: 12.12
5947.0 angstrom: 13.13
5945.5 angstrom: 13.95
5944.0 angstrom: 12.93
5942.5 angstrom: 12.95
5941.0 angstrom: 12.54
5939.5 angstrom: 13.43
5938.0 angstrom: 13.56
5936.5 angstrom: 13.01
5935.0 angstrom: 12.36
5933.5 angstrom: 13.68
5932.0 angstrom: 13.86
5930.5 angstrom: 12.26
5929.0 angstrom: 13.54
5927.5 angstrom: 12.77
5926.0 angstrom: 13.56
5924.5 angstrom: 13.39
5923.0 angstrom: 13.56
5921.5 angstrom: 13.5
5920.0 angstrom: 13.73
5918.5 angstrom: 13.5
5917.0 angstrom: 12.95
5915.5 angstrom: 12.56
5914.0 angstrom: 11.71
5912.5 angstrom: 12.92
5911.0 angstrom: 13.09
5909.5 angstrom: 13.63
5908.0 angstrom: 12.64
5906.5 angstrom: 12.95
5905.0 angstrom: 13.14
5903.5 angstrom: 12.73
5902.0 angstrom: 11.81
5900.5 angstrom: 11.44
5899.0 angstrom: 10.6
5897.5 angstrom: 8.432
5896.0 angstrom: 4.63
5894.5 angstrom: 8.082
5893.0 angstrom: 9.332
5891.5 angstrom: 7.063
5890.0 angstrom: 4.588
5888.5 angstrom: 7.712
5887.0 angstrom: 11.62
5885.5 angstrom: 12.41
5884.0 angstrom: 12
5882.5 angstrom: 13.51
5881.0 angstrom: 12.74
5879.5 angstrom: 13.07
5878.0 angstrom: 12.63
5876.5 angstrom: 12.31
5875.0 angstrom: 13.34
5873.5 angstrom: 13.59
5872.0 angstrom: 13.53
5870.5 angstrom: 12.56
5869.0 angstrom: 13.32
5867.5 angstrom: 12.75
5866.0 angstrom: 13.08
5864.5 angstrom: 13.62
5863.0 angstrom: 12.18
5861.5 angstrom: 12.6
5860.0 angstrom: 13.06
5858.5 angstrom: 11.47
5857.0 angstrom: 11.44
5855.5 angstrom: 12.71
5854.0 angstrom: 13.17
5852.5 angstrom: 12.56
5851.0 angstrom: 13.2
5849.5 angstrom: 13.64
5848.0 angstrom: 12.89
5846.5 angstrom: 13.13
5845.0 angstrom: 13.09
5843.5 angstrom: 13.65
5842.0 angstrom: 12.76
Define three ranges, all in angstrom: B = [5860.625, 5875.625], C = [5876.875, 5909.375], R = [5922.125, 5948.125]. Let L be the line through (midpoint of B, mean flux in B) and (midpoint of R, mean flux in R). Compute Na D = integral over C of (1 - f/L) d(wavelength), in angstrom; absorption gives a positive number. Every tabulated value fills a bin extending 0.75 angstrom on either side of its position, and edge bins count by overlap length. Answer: 6.0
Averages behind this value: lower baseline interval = 13.1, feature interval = 10.7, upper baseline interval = 13.2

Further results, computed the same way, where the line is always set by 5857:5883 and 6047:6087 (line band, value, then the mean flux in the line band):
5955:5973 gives -0.6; 13.3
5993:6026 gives 0.8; 12.6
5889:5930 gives 4.3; 11.5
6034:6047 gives -0.3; 13.2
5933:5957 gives -0.2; 13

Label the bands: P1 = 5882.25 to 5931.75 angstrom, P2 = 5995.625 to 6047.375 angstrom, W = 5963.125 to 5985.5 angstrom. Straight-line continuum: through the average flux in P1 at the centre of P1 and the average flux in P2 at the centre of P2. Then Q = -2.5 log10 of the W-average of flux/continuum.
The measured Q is -0.06 mag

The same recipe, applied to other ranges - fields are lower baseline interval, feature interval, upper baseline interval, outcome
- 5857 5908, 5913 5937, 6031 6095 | -0.11 mag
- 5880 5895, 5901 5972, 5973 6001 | -0.16 mag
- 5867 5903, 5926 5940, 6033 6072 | -0.14 mag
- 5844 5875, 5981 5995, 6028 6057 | 0.04 mag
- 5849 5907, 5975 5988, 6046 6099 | -0.03 mag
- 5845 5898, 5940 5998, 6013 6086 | -0.06 mag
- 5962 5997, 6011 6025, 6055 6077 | 0.06 mag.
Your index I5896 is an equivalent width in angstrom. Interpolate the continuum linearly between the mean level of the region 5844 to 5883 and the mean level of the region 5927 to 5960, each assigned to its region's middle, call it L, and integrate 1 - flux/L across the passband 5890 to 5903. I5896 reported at 4.2 angstrom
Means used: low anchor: 12.9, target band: 8.75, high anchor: 13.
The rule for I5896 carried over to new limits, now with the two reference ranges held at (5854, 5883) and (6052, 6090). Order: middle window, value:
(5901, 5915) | 0.14 angstrom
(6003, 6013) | 0.28 angstrom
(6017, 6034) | 0.21 angstrom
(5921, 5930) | -0.36 angstrom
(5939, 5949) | -0.13 angstrom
